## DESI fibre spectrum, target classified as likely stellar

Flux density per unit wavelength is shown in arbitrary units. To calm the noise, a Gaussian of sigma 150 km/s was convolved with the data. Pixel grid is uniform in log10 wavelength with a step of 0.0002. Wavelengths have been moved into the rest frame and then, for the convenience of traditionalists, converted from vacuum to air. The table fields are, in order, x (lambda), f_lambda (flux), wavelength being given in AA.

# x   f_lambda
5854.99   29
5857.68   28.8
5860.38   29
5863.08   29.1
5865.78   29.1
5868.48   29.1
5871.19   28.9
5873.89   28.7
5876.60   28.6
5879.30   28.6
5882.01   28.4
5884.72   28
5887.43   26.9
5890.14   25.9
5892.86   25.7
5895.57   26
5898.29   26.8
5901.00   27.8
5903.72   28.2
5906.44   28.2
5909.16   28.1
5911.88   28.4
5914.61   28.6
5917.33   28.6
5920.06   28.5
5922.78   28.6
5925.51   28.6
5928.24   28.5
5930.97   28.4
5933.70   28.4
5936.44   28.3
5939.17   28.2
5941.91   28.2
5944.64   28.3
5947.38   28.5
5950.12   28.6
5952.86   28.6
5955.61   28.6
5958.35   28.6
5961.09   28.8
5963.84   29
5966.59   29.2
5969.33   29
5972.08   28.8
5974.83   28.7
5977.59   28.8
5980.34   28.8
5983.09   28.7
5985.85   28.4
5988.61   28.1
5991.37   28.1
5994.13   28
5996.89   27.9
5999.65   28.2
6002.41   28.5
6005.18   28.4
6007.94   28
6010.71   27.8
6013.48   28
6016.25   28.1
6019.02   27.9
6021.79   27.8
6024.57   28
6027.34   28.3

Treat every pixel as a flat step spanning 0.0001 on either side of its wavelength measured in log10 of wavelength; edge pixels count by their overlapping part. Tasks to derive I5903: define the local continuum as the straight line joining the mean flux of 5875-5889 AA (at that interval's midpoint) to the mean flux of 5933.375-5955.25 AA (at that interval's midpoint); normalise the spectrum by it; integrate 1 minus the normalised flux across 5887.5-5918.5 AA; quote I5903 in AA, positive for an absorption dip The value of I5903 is 0.81 AA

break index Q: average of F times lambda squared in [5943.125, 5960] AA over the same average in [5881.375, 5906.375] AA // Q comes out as 1.1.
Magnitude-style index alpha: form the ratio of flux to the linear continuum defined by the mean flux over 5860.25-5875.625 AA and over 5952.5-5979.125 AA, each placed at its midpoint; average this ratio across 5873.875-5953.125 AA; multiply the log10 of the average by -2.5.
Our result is 0.03 mag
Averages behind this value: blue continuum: 29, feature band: 28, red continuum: 28.8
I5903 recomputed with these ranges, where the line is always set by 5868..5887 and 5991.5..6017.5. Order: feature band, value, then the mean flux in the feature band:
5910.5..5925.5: -0.1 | 28.5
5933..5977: -0.6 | 28.6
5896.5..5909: 0.3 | 27.7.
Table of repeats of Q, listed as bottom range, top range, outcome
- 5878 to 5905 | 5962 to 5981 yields 1.09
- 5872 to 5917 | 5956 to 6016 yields 1.06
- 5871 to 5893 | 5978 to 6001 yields 1.06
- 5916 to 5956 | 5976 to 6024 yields 1.01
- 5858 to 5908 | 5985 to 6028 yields 1.05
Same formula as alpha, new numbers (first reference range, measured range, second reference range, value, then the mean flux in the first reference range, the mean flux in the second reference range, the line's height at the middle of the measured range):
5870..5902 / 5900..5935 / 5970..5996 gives -0.02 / 27.5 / 28.5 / 27.8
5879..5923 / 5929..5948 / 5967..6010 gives -0.01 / 27.7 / 28.4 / 28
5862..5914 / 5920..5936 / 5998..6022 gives -0.02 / 27.9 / 28.1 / 28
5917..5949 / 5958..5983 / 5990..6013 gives -0.02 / 28.4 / 28.1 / 28.3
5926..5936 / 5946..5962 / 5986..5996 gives -0.01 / 28.4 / 28.1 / 28.3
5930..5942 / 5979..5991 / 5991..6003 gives -0.01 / 28.3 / 28.1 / 28.2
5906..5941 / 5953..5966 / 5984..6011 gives -0.02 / 28.4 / 28.2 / 28.3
